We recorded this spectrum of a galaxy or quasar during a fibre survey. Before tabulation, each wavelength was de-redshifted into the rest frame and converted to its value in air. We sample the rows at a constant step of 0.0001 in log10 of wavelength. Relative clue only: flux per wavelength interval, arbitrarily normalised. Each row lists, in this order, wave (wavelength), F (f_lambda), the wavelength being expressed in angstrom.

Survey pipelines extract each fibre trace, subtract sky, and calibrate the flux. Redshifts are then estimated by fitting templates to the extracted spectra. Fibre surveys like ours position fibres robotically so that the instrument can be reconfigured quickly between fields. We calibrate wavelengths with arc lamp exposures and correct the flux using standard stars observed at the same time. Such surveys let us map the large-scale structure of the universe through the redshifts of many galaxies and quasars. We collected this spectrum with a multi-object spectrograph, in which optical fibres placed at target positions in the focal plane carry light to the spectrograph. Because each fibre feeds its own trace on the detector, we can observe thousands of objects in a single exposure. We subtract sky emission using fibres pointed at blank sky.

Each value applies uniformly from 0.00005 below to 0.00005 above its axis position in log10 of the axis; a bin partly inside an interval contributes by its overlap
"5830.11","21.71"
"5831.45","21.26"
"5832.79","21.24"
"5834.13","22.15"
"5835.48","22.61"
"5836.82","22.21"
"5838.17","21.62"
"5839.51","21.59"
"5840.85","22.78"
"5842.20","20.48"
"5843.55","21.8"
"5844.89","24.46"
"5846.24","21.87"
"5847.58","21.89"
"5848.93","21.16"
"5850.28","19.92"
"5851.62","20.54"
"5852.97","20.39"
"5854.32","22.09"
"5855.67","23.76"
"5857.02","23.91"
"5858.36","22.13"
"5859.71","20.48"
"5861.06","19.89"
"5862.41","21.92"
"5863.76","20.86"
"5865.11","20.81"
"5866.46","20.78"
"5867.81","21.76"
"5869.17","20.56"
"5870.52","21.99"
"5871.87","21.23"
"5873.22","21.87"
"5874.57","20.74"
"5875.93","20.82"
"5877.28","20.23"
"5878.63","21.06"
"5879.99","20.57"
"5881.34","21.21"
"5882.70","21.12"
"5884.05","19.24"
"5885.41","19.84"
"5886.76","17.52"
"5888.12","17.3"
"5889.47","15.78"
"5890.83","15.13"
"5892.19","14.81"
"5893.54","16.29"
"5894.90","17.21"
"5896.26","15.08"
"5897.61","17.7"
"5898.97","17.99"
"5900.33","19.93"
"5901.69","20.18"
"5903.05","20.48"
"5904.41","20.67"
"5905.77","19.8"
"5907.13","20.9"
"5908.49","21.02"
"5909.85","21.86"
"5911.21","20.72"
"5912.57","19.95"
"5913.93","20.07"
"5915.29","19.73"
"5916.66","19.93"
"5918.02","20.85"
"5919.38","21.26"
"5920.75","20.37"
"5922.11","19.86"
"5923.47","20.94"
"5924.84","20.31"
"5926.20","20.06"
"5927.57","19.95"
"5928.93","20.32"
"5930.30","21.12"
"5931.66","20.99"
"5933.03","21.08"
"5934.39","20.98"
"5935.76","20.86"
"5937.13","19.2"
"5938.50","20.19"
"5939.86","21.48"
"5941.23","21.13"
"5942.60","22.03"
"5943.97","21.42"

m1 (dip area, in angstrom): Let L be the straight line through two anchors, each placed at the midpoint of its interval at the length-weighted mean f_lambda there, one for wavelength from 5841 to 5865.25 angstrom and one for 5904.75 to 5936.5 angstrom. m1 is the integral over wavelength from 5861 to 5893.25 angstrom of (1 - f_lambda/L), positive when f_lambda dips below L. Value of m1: 2.2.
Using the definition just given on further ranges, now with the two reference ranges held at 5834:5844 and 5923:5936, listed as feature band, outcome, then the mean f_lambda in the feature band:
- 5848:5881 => 0.5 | 21.2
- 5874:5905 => 3.6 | 18.7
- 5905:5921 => 0.3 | 20.5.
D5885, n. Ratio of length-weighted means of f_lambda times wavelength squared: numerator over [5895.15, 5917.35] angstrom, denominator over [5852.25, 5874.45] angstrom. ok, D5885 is 0.93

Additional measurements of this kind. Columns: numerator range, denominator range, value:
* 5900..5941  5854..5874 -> 0.97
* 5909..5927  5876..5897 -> 1.13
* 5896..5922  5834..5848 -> 0.92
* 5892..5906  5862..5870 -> 0.88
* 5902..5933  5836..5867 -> 0.97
